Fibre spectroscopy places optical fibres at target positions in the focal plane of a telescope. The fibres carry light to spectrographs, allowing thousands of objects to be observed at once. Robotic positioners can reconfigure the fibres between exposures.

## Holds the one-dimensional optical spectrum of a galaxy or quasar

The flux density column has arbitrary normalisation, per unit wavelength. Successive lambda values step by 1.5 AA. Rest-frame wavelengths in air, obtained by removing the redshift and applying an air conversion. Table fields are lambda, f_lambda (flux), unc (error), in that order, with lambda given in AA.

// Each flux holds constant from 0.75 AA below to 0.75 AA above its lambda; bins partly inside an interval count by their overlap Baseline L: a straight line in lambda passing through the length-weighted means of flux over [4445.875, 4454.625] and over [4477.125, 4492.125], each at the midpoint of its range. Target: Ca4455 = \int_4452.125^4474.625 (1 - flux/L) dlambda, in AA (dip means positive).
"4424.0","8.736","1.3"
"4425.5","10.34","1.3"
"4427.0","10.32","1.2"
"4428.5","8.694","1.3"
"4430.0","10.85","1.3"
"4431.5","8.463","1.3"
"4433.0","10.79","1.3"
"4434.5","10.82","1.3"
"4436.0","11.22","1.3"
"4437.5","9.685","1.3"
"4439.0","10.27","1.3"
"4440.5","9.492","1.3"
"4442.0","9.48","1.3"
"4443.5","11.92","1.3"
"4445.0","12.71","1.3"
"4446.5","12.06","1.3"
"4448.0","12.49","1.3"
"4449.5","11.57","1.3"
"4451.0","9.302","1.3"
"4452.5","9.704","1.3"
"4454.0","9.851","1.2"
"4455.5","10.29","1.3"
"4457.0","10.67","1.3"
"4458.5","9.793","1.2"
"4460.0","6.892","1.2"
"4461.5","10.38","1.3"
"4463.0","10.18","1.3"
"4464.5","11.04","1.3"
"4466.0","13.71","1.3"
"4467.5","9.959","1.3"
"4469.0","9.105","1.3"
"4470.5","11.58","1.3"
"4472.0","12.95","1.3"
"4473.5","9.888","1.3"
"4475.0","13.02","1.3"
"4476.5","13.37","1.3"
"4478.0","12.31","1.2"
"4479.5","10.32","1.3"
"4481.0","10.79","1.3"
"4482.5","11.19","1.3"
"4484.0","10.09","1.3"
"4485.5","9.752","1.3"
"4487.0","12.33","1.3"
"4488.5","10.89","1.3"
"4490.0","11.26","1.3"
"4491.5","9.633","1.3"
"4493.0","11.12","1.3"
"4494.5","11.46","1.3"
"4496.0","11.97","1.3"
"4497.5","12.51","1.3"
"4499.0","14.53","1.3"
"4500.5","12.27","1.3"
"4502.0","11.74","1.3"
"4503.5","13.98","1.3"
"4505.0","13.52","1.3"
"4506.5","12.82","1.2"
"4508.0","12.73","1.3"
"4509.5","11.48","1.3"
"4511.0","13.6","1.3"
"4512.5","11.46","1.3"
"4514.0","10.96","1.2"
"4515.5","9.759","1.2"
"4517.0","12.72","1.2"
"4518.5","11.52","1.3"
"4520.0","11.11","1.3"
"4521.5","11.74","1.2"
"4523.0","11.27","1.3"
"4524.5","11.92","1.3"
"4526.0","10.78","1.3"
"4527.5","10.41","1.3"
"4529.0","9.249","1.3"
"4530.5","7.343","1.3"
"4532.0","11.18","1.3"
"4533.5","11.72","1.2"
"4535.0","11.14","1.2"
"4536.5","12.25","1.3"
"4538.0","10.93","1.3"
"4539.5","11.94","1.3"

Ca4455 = 0.8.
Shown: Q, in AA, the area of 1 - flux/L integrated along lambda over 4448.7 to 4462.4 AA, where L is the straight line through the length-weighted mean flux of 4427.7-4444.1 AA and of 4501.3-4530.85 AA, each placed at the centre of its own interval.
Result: 0.84 AA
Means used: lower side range 10.1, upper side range 11.6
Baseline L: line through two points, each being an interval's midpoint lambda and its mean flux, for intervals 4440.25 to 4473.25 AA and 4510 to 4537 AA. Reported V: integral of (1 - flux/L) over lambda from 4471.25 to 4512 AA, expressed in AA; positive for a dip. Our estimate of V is -3.7 AA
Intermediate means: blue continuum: 10.7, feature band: 11.9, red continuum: 11.1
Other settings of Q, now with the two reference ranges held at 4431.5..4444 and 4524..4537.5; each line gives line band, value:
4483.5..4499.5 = -1.3 AA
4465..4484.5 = -1.8 AA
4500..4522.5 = -3.2 AA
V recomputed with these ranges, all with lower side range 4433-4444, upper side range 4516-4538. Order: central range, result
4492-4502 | -1.3 AA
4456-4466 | 0.4 AA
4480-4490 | -0.1 AA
